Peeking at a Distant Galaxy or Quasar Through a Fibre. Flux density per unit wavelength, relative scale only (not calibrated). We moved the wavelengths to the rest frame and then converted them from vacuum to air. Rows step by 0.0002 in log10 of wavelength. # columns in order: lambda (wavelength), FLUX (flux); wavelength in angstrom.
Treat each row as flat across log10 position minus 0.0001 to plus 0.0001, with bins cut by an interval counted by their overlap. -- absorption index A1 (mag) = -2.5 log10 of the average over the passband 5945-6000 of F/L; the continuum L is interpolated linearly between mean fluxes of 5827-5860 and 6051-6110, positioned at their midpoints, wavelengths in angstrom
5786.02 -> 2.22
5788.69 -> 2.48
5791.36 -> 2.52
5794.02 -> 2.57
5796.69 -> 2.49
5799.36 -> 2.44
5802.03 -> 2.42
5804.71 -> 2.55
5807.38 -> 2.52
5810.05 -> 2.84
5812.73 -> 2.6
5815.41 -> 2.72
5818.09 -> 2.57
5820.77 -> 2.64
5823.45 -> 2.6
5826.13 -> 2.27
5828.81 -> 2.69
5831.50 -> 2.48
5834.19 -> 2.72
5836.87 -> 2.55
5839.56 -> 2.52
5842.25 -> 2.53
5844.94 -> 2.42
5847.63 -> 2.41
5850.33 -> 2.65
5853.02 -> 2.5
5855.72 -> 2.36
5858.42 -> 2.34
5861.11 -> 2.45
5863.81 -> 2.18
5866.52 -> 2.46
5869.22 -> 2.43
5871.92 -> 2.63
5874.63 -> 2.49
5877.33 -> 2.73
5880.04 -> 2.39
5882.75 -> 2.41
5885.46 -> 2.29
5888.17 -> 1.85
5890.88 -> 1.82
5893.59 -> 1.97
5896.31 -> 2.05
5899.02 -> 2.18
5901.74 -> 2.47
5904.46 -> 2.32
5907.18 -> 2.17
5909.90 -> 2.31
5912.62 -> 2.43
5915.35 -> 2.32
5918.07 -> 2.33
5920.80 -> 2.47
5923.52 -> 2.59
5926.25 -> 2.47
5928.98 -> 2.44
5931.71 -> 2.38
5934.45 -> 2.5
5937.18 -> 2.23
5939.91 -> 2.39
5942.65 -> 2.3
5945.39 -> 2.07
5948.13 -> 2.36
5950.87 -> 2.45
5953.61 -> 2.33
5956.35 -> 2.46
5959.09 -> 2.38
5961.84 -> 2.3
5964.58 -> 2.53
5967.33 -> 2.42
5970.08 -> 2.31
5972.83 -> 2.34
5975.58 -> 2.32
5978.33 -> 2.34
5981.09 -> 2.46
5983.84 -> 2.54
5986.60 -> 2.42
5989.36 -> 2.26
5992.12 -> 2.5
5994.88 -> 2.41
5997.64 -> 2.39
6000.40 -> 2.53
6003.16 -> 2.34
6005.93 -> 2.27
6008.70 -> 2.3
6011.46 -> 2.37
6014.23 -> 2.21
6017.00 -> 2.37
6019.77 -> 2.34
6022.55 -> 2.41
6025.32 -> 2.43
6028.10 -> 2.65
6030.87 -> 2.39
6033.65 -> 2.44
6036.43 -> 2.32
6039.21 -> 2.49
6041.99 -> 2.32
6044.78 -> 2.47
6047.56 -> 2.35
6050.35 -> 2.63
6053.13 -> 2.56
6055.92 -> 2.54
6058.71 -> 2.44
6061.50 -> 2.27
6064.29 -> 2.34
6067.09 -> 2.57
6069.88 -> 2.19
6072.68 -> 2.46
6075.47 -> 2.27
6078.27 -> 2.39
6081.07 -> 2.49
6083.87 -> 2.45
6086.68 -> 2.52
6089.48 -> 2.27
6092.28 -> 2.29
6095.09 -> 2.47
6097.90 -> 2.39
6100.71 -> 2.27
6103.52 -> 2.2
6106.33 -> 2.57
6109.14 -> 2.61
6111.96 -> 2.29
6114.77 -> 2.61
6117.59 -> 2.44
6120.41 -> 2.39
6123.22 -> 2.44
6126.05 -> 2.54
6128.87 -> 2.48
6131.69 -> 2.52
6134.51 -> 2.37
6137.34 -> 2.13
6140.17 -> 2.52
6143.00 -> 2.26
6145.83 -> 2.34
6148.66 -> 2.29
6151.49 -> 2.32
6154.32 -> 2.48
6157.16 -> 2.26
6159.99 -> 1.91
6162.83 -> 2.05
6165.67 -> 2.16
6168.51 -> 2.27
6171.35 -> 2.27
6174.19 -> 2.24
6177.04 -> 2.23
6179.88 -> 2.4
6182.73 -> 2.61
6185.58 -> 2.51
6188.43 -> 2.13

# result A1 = 0.03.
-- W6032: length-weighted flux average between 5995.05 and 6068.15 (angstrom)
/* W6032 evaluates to 2.41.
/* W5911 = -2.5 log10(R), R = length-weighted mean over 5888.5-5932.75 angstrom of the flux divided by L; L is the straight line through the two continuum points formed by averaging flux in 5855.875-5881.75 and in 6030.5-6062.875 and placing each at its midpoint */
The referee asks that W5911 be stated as 0.07 mag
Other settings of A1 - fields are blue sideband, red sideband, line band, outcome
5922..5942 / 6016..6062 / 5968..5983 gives 0.030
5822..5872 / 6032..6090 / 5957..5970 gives 0.021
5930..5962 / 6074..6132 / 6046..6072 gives -0.014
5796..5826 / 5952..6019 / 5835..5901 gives 0.065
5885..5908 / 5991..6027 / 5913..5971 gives -0.077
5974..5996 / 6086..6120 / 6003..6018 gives 0.046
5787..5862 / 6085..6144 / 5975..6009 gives 0.029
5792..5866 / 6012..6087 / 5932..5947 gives 0.075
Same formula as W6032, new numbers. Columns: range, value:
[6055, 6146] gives 2.4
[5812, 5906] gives 2.42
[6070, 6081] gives 2.37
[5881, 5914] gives 2.19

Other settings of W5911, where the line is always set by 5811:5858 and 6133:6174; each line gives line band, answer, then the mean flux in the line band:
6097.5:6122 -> -0.06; 2.42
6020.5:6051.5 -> -0.04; 2.44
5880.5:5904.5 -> 0.16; 2.15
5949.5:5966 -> 0.01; 2.41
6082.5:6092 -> -0.04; 2.4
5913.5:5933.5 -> 0.01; 2.43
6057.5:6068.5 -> -0.03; 2.4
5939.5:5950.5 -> 0.07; 2.28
